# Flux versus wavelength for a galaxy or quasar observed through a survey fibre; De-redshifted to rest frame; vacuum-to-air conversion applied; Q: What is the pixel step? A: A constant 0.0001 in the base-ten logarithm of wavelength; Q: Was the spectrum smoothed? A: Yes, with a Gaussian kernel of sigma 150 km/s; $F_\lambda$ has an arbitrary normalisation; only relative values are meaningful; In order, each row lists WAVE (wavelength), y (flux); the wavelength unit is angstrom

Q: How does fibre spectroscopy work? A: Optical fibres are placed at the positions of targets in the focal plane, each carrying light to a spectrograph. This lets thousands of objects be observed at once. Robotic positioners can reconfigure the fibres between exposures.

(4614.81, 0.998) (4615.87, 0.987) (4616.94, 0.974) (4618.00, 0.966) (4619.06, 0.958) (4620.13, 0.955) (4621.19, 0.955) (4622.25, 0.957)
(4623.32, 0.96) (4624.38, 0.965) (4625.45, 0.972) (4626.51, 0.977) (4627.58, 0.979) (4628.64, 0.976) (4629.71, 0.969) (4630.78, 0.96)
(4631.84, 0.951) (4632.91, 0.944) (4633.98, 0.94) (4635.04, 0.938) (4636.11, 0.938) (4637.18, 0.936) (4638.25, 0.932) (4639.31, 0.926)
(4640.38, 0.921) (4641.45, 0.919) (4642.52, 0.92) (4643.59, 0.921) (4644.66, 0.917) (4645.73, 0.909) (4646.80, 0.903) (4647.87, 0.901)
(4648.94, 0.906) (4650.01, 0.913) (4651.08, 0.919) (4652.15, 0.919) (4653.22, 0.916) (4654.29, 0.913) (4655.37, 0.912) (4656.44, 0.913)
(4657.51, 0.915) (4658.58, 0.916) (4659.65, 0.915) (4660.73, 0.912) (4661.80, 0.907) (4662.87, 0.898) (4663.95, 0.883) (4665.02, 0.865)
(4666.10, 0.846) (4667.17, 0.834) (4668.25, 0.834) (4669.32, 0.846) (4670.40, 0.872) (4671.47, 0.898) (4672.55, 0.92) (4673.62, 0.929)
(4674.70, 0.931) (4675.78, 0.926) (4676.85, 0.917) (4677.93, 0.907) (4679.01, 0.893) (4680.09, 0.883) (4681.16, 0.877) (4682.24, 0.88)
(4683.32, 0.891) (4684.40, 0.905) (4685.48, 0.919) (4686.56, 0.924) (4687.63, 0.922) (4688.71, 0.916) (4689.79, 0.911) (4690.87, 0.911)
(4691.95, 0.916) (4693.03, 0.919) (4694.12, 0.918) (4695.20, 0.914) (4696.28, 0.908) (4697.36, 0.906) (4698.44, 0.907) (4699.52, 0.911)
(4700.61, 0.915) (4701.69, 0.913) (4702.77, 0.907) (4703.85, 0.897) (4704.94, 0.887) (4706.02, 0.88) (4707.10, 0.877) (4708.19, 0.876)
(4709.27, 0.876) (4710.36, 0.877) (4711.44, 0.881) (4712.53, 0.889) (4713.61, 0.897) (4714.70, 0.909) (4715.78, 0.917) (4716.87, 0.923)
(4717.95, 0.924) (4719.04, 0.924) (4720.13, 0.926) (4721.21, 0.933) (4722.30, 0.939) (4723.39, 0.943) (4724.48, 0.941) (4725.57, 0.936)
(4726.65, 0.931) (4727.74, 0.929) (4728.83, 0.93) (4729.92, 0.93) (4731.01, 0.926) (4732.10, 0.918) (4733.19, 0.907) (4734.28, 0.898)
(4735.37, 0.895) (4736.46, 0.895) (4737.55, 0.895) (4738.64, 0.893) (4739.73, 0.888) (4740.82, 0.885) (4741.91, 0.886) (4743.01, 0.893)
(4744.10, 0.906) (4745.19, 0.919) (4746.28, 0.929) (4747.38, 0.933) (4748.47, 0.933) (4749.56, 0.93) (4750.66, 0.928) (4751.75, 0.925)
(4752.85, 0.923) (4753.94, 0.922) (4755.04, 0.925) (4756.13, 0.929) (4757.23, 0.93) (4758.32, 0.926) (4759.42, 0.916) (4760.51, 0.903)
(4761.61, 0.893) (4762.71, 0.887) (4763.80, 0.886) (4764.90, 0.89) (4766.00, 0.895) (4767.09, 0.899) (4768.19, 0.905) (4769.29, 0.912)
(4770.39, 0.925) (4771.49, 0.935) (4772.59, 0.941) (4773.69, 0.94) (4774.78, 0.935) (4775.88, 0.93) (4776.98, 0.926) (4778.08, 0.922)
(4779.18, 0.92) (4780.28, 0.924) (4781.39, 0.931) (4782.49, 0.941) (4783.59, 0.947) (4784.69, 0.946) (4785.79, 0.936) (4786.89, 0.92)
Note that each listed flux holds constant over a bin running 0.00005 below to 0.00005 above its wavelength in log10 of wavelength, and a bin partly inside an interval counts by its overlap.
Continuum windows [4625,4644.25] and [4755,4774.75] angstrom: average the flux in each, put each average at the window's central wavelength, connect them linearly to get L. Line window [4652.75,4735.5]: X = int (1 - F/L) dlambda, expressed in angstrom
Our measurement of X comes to 2.3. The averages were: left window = 0.945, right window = 0.914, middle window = 0.905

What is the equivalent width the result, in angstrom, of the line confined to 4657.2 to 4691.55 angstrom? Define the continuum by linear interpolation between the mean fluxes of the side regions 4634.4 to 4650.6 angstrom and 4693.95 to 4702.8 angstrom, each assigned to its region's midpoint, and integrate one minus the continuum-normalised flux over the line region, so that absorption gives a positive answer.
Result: 0.7 angstrom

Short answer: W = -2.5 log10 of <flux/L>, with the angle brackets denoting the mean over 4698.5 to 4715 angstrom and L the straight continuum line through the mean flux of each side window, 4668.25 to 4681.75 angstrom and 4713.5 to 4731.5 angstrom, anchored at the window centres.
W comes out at 0.03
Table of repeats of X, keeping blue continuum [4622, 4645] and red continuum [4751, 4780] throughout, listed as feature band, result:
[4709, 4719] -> 0.3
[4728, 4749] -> 0.3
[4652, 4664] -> 0.4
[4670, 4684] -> 0.5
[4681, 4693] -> 0.3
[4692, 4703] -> 0.2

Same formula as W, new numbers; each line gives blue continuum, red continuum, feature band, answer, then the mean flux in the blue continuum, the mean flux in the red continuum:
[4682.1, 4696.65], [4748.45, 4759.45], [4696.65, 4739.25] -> 0.01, 0.912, 0.926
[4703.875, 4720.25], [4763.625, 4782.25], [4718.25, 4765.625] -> -0.01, 0.897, 0.919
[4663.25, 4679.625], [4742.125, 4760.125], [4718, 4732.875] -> -0.02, 0.886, 0.922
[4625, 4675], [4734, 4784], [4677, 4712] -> 0.02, 0.916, 0.915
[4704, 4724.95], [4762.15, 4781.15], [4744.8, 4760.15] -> -0.02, 0.906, 0.916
